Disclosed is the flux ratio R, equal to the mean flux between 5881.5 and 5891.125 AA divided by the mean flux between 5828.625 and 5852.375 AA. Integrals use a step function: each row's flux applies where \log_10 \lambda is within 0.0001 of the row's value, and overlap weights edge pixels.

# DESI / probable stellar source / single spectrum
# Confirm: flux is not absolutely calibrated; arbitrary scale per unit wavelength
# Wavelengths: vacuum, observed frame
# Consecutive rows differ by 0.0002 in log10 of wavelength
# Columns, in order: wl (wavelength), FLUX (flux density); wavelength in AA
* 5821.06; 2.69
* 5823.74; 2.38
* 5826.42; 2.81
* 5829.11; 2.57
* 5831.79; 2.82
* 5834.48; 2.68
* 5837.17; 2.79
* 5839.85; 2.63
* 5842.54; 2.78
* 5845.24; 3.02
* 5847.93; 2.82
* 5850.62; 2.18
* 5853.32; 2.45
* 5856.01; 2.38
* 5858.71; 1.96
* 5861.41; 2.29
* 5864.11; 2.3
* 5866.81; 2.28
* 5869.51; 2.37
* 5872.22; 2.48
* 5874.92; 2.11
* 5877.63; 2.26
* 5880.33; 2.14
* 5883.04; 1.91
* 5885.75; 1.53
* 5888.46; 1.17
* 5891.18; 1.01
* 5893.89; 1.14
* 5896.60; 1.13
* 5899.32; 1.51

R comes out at 0.5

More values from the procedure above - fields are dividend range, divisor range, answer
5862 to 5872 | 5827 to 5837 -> 0.86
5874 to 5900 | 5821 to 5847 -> 0.58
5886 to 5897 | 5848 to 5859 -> 0.49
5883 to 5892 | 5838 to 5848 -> 0.48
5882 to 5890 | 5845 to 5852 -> 0.58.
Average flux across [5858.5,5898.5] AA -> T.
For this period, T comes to 1.86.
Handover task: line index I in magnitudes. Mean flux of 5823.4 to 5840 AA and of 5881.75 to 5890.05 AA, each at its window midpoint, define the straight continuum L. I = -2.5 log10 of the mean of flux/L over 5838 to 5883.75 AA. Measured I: -0.17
